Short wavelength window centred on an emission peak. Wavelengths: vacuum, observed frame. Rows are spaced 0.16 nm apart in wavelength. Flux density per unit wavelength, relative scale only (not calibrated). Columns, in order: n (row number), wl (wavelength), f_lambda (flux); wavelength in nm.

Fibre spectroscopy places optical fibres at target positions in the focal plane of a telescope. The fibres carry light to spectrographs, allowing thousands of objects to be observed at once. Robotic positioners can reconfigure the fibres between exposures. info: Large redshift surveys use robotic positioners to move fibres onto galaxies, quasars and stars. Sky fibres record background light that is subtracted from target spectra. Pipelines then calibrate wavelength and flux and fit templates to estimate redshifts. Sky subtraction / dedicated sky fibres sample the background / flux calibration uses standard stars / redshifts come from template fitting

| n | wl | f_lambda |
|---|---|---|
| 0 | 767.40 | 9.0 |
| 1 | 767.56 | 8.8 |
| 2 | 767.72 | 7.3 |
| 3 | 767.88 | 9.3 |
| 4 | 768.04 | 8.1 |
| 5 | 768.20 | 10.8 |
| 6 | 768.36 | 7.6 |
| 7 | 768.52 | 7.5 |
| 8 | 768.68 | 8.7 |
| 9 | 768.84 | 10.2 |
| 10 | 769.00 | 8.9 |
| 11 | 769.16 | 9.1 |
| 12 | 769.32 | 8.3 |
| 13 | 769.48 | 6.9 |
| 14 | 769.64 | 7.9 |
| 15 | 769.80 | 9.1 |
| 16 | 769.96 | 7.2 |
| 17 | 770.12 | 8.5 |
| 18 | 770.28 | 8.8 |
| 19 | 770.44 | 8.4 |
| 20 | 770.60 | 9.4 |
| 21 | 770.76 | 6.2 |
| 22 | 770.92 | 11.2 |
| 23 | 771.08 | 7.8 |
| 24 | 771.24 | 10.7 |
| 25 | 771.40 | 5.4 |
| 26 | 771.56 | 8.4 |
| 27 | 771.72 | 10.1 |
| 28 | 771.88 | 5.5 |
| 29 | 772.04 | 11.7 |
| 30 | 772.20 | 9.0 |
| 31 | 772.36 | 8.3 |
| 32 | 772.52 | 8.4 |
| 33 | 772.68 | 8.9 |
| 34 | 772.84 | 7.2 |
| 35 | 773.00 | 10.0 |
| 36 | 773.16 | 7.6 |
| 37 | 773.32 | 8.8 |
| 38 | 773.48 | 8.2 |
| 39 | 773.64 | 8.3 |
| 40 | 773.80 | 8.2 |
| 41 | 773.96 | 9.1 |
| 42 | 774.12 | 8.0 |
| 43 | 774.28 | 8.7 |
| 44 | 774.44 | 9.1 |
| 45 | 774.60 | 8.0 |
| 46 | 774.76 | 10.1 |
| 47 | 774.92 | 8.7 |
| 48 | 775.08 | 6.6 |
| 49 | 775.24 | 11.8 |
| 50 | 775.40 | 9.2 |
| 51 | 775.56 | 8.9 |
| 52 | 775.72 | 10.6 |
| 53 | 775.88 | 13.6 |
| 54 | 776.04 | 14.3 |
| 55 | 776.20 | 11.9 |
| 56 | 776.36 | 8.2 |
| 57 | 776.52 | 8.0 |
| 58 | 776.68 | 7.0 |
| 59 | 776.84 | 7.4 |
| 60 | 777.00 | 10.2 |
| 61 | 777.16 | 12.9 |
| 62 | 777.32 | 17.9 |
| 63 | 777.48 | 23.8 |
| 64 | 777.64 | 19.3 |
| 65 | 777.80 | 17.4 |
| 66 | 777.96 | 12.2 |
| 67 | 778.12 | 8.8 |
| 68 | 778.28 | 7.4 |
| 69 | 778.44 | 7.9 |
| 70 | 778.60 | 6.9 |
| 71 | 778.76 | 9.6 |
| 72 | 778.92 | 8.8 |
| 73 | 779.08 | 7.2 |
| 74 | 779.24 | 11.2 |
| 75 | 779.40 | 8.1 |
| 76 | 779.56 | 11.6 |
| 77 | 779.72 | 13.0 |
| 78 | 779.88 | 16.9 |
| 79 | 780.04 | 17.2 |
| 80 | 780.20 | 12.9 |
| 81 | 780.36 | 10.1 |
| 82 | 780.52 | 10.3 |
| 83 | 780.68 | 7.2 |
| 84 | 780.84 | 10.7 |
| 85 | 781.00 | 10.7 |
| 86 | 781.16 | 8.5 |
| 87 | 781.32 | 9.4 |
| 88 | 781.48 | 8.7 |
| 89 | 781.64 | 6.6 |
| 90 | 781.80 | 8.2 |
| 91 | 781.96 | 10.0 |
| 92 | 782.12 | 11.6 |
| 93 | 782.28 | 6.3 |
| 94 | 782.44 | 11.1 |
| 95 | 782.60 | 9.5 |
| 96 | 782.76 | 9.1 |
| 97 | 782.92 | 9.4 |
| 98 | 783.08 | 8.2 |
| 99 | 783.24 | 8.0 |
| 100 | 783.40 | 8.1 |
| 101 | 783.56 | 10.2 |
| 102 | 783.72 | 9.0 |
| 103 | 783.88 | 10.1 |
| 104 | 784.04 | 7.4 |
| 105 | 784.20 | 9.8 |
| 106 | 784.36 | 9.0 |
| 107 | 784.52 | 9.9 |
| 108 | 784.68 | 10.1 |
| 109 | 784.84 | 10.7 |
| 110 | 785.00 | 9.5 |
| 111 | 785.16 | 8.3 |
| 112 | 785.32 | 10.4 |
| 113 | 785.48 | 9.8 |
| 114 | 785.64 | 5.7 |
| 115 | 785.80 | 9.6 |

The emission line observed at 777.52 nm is Halpha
